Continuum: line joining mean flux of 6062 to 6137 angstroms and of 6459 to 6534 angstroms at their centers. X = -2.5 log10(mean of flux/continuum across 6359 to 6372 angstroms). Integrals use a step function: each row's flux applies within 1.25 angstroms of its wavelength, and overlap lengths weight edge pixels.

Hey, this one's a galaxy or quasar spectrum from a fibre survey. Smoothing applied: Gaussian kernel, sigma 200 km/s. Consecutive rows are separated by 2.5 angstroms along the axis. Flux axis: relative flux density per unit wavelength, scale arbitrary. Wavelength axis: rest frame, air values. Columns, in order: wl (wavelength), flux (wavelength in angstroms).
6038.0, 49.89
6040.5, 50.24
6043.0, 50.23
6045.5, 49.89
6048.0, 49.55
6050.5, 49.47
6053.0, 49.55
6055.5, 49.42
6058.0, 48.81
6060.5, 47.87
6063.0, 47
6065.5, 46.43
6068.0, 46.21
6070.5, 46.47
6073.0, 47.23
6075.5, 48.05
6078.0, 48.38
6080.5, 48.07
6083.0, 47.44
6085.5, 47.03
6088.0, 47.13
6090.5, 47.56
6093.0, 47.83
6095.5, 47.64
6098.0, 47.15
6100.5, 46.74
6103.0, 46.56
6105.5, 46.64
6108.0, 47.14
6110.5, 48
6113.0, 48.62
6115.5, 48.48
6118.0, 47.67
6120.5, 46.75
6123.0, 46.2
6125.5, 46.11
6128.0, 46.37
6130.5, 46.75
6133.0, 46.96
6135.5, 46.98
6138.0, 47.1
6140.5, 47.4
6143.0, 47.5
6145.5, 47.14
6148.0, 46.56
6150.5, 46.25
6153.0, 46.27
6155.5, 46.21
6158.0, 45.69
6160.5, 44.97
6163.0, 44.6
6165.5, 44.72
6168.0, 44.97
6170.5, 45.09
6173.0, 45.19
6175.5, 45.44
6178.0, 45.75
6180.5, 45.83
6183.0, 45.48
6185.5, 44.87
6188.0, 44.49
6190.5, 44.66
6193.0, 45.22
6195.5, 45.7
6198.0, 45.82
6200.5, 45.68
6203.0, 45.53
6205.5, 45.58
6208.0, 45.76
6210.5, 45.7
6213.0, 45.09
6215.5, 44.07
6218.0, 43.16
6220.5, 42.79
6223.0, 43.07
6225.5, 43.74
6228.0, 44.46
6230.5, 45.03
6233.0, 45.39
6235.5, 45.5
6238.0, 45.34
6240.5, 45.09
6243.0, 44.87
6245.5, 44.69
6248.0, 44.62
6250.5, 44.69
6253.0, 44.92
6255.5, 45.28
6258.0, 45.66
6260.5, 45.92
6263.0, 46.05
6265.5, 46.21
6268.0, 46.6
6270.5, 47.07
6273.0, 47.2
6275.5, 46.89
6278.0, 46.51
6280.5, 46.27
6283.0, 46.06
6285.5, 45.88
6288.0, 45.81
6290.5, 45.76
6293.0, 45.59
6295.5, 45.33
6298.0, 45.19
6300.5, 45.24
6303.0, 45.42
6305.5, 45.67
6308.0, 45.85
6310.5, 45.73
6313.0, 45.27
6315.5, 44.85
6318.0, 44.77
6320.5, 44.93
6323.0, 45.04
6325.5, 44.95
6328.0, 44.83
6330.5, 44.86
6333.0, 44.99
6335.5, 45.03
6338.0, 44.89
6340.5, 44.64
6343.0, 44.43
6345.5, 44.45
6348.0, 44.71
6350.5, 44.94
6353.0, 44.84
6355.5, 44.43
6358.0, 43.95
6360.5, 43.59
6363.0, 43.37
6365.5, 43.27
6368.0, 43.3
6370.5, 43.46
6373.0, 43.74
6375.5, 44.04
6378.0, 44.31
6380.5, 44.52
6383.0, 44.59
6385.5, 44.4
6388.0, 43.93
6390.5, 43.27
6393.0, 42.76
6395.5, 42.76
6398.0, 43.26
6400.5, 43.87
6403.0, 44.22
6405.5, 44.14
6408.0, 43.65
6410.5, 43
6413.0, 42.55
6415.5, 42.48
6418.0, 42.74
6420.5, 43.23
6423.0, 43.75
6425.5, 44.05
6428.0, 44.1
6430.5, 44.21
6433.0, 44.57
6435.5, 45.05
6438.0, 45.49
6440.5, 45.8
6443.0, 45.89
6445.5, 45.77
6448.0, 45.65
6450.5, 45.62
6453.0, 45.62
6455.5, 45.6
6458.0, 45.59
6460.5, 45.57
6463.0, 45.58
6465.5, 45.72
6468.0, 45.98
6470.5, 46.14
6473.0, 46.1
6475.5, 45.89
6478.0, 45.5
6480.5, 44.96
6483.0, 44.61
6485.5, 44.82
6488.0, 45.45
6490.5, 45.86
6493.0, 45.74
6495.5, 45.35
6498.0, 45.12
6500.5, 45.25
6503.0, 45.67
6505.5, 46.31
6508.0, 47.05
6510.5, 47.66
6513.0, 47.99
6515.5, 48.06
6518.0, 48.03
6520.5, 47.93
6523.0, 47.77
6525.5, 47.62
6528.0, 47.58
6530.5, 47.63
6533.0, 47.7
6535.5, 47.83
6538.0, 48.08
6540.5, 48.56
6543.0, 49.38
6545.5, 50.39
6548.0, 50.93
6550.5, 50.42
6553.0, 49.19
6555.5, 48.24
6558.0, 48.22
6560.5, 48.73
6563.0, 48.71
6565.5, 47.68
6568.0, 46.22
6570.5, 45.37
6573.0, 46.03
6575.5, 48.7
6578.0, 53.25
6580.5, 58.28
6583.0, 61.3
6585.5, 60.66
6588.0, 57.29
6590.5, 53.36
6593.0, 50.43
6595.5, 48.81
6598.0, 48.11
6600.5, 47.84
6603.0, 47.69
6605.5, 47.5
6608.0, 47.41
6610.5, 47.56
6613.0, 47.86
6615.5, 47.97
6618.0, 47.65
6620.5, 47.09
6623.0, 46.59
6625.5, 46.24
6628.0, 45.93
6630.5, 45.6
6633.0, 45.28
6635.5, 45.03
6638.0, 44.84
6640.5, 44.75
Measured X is 0.08 mag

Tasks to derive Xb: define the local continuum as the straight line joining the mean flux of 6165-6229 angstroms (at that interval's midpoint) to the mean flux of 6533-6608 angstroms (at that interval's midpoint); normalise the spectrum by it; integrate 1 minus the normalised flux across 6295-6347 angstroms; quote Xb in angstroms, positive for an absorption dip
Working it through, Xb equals 1.78 angstroms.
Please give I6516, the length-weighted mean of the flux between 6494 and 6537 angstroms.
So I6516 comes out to 47.1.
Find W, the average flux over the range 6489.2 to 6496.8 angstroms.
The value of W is 45.6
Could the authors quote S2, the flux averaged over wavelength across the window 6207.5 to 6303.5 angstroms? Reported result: 45.3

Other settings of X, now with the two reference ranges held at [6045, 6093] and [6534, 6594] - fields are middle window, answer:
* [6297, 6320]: 0.09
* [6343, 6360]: 0.12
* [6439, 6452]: 0.10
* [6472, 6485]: 0.11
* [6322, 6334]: 0.10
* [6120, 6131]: 0.04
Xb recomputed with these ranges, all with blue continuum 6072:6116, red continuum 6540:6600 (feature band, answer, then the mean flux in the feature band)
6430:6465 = 3.1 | 45.5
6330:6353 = 2.1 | 44.8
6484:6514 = 2.6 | 46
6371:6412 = 4.8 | 43.8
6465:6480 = 1.3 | 45.9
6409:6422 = 1.8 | 42.8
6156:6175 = 1.2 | 45.1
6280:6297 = 1.1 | 45.8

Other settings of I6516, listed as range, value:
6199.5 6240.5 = 44.7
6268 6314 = 46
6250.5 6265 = 45.5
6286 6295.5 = 45.7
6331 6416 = 44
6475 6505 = 45.4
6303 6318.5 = 45.4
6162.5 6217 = 45.2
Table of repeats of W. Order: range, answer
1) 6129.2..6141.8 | 47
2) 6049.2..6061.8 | 49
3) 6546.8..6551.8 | 50.7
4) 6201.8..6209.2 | 45.6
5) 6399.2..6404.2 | 44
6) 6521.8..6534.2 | 47.7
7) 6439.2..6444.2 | 45.8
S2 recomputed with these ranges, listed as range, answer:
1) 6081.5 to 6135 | 47.2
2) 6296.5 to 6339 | 45.2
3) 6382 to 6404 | 43.7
